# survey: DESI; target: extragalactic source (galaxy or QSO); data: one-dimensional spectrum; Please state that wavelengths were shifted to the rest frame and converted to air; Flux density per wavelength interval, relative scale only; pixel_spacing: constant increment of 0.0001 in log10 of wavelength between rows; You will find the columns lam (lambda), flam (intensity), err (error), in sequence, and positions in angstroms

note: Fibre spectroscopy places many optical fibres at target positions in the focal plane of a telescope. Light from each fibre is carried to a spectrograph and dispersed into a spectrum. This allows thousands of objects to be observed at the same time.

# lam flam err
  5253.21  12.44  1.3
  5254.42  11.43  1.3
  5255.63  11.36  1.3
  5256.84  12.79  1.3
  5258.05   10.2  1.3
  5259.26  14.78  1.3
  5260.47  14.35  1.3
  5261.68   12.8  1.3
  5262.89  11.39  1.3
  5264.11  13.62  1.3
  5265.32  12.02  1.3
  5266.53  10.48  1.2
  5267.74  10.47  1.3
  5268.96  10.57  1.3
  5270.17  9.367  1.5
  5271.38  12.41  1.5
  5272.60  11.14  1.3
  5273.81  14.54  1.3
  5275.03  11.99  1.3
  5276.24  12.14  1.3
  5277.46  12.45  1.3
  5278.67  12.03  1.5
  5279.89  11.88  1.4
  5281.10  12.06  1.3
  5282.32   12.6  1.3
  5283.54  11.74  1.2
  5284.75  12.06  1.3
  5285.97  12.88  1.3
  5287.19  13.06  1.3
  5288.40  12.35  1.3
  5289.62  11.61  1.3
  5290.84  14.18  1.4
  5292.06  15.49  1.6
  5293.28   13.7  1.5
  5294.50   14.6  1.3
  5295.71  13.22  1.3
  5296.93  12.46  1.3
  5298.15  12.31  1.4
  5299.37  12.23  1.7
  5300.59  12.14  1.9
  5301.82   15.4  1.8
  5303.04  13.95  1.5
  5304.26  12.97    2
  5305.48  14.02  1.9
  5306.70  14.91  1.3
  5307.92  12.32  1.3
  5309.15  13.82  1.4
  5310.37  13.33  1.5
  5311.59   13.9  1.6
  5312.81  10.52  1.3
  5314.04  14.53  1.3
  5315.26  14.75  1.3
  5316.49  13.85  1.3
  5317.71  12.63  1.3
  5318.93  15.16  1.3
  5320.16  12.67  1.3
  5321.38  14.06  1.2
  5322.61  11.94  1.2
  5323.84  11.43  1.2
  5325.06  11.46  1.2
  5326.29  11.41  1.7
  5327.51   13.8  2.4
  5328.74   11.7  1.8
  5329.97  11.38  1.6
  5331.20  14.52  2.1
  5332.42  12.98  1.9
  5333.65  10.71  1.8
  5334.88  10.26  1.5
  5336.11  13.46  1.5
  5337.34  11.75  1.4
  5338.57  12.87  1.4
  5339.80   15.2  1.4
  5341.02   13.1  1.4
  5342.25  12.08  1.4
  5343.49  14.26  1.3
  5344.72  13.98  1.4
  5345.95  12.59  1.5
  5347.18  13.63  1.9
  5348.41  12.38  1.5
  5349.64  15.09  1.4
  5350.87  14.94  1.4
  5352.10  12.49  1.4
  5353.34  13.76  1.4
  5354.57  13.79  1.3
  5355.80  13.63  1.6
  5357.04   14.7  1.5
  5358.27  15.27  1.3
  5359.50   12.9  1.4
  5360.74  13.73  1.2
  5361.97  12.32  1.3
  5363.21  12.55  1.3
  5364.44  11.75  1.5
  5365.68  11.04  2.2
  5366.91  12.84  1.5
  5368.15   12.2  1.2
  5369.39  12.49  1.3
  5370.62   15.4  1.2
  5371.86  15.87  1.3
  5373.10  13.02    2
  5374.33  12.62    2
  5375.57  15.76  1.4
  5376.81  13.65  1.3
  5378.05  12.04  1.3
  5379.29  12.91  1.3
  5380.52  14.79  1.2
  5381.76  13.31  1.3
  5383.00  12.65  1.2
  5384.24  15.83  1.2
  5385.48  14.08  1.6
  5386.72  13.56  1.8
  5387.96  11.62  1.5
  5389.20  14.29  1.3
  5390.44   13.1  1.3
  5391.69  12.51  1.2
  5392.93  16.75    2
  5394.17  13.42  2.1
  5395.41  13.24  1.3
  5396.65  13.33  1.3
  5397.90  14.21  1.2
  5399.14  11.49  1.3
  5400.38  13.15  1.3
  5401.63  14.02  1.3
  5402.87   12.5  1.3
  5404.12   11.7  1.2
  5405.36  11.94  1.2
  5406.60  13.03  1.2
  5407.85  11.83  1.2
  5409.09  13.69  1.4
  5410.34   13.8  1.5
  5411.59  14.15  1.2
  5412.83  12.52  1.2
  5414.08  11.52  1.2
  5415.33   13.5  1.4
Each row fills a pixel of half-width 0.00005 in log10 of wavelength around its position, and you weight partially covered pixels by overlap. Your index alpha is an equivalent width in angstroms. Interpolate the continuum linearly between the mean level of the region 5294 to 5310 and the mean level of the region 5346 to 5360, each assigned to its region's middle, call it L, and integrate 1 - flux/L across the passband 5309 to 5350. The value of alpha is 2.1 angstroms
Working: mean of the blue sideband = 13.4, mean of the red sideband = 13.8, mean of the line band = 13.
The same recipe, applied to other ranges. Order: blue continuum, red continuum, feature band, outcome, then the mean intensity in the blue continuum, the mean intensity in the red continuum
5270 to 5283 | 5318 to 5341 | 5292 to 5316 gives -2.1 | 12.1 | 12.6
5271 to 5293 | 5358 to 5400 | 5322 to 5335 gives 1.0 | 12.6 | 13.4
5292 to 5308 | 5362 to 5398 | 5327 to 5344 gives 1.0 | 13.5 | 13.4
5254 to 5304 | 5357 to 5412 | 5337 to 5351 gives -0.5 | 12.5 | 13.3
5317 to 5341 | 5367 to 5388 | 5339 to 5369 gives -0.4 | 12.6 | 13.7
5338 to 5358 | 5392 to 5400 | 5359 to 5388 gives 0.8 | 13.7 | 13.7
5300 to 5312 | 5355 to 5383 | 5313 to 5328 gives 0.6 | 13.7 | 13.4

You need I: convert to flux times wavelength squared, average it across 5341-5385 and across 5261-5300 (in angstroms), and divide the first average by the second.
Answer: 1.1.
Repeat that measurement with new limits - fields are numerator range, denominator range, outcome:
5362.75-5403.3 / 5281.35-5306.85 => 1.05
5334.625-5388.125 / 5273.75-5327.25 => 1.05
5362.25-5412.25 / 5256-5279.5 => 1.15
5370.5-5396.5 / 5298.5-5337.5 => 1.09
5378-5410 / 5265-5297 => 1.12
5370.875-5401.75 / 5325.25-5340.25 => 1.12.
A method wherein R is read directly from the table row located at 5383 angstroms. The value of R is 12.65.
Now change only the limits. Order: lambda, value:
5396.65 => 13.33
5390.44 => 13.1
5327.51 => 13.8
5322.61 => 11.94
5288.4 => 12.35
